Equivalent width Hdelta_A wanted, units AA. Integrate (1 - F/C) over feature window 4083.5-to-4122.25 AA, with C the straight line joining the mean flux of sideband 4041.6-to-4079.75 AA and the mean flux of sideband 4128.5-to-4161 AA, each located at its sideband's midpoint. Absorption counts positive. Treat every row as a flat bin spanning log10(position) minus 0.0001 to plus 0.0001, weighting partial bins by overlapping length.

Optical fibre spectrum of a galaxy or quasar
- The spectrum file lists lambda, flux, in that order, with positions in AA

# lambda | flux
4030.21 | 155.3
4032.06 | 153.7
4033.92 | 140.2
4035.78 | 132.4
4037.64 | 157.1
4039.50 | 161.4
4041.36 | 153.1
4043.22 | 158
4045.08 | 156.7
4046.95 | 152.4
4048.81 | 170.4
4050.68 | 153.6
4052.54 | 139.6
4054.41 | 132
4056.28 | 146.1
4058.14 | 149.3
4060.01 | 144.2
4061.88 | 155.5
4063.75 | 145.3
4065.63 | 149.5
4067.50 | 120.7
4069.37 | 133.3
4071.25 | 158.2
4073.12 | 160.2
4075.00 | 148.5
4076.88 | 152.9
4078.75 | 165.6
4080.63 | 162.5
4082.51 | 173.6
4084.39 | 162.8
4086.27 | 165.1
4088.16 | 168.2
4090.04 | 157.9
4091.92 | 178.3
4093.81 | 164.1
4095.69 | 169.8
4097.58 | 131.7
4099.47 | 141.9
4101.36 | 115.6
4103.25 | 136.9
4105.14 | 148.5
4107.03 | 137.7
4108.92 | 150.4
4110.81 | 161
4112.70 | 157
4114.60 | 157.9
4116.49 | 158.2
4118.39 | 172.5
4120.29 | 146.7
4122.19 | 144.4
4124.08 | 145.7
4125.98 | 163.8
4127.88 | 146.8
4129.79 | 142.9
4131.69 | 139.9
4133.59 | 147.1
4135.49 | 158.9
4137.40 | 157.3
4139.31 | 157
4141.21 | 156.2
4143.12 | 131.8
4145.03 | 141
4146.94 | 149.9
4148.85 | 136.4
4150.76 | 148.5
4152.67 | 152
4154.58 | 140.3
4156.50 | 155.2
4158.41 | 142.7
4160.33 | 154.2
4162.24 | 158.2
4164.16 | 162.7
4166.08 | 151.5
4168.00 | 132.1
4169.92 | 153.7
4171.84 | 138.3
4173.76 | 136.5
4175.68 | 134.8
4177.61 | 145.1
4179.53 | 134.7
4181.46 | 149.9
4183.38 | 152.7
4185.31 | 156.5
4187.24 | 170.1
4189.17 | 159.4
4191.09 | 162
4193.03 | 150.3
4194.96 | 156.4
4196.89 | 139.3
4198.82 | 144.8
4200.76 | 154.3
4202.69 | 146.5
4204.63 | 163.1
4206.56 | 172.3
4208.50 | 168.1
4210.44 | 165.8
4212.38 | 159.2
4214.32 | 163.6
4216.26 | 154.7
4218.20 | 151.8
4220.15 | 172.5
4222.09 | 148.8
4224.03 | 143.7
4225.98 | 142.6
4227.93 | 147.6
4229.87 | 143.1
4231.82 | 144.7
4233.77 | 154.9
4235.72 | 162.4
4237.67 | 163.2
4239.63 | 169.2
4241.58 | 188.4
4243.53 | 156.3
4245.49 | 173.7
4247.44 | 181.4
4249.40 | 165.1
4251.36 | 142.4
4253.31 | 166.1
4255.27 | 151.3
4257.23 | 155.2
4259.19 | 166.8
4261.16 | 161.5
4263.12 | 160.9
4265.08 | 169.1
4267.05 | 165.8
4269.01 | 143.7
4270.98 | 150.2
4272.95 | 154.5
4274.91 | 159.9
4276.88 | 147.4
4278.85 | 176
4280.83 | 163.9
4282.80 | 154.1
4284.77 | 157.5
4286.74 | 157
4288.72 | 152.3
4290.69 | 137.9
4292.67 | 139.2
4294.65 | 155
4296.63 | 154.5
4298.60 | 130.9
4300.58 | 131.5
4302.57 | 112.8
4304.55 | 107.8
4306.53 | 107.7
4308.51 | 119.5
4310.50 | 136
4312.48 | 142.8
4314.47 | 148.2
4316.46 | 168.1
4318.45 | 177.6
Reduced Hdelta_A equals -1.35 AA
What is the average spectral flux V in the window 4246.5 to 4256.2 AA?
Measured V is 161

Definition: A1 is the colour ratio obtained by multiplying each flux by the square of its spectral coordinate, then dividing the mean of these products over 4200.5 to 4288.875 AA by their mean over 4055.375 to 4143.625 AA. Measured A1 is 1.1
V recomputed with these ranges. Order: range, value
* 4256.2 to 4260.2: 161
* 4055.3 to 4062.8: 149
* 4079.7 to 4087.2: 166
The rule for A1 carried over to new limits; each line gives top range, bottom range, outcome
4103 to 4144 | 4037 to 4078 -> 1.04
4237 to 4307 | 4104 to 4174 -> 1.09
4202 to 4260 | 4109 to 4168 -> 1.11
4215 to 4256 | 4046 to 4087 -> 1.13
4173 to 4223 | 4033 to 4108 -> 1.09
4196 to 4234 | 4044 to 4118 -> 1.08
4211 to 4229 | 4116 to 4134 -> 1.07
